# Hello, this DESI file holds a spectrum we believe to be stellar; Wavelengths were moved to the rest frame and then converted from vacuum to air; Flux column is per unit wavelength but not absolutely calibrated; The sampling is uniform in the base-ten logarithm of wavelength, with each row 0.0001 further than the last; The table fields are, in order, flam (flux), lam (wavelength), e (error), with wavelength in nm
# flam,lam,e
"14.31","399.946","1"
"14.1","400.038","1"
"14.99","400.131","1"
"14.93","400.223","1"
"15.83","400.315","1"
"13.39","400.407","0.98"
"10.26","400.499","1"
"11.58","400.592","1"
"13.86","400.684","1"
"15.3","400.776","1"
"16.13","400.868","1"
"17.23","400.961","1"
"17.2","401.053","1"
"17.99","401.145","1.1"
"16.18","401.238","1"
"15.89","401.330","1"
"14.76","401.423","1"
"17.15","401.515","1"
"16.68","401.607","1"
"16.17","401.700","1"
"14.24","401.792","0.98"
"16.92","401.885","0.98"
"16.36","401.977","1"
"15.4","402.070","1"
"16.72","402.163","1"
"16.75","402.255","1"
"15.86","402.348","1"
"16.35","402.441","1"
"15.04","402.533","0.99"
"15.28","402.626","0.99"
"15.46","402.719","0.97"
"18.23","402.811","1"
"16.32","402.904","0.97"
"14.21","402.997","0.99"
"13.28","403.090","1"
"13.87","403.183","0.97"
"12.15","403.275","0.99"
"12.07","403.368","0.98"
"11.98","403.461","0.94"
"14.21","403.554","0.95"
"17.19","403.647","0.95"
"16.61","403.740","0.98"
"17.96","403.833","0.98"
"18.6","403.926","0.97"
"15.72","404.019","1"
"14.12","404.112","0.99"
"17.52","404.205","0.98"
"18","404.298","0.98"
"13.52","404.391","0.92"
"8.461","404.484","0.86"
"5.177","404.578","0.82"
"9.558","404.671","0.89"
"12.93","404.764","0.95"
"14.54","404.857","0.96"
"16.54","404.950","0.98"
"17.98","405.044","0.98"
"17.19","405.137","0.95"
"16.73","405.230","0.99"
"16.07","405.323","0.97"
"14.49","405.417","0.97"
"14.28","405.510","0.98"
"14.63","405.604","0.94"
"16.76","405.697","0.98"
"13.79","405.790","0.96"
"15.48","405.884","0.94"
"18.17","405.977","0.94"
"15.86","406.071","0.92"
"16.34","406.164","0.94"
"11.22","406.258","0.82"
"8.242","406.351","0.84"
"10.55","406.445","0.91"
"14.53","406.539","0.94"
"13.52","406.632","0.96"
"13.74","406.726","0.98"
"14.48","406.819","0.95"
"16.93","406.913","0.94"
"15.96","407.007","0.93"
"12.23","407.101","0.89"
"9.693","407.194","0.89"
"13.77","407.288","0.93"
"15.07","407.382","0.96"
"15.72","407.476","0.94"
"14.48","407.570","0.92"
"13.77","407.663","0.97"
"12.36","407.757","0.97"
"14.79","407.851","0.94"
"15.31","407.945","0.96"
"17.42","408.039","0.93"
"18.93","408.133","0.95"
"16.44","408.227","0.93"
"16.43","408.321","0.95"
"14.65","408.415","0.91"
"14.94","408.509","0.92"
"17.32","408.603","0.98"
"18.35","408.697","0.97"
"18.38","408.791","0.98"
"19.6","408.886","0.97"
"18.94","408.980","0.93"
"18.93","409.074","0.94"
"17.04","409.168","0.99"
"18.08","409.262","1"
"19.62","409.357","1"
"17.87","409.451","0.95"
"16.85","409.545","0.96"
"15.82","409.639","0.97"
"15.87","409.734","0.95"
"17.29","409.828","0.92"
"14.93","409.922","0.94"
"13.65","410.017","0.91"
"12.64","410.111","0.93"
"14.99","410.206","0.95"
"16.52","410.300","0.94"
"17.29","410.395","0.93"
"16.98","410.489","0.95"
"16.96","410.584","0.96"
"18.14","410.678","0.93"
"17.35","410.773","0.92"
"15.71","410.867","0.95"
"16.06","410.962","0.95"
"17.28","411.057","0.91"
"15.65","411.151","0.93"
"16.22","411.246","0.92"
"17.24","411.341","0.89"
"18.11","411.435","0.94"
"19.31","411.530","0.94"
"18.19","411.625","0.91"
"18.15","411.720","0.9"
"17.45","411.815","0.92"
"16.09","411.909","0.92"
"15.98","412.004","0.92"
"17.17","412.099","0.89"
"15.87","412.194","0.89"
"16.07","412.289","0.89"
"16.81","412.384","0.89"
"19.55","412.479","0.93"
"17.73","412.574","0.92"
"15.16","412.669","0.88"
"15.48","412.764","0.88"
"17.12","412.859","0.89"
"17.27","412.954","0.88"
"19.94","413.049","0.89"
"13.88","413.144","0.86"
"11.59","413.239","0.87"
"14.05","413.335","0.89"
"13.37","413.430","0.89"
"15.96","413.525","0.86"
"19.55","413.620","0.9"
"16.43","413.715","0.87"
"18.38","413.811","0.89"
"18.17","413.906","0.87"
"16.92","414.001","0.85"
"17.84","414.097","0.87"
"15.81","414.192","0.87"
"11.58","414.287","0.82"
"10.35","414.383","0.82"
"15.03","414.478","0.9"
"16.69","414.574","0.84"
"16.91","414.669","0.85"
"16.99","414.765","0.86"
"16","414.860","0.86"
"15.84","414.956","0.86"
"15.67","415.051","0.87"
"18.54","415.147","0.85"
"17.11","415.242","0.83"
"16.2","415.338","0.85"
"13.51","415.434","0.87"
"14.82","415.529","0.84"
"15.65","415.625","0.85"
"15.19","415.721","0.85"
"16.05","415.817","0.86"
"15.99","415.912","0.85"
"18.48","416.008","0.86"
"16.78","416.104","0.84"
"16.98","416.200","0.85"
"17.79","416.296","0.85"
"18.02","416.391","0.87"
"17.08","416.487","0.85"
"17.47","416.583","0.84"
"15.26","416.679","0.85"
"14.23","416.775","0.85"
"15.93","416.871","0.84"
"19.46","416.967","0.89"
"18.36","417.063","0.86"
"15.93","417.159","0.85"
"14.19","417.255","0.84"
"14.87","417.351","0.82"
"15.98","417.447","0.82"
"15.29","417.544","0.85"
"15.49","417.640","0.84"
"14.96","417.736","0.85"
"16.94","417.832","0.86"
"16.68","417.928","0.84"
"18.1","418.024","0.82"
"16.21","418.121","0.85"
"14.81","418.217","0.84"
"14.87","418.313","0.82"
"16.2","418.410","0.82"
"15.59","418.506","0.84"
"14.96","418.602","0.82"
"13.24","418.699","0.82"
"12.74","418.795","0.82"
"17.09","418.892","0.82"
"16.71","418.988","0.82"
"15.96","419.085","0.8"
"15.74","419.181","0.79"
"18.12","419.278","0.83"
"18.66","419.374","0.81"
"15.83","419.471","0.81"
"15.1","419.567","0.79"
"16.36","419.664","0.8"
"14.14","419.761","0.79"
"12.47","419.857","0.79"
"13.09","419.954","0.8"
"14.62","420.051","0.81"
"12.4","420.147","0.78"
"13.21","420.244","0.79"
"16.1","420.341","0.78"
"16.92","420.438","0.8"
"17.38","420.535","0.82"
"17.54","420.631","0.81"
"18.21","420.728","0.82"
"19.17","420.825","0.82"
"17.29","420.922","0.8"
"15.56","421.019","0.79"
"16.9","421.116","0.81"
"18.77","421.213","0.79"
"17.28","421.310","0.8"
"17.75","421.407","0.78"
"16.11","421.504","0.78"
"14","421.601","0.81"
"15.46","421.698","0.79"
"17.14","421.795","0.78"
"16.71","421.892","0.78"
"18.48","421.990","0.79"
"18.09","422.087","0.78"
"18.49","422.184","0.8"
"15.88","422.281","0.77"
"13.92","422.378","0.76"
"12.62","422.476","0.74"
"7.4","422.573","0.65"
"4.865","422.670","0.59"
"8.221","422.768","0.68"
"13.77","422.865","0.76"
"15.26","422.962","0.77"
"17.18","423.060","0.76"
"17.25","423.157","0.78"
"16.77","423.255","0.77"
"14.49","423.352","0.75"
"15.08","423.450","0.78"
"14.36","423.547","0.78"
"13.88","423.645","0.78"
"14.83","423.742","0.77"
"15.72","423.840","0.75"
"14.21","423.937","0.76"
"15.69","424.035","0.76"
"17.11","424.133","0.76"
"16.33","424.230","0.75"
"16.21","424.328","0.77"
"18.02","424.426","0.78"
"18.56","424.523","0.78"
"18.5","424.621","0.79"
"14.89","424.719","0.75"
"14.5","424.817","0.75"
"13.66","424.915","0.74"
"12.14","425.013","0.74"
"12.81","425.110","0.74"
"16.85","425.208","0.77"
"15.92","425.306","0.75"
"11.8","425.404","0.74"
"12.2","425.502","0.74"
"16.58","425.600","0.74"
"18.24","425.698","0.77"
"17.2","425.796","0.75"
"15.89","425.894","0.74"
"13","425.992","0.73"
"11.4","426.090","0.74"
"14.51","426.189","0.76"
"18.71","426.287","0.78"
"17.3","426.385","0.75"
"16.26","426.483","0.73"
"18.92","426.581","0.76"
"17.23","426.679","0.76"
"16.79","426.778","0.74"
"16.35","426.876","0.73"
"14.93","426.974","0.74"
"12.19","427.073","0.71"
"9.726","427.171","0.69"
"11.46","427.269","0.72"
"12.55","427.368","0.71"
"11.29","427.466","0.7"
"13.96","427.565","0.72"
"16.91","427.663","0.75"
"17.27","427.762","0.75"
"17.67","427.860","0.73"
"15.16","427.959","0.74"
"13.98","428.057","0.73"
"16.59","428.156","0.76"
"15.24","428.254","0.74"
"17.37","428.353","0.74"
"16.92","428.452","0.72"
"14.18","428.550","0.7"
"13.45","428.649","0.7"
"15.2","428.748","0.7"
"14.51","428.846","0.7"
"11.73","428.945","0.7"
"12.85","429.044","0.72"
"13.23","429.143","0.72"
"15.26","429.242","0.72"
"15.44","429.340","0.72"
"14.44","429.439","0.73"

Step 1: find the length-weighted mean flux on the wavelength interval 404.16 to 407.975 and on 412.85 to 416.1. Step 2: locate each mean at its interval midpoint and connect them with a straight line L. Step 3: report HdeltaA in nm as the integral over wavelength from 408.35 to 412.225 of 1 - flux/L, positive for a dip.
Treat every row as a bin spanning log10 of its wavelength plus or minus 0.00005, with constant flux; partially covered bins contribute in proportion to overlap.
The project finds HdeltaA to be -0.48 nm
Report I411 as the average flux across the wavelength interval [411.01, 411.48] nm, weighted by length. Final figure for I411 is 16.9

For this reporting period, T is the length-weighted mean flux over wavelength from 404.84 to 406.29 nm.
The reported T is 15.7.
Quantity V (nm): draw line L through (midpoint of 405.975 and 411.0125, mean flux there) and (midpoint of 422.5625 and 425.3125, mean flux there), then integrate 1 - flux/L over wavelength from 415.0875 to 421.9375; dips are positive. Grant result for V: -0.48 nm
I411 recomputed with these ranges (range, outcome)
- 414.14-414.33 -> 13.9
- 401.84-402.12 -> 16.2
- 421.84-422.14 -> 17.7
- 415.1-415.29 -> 17.9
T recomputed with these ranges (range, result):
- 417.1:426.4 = 15.4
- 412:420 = 16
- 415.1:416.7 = 16.5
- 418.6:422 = 16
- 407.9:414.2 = 16.8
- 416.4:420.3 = 15.6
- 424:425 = 16.2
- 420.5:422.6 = 16.5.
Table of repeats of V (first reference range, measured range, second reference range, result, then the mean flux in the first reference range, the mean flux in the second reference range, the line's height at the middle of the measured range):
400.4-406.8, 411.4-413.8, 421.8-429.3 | -0.283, 14.9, 14.9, 14.9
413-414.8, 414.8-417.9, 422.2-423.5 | -0.236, 15.7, 13.4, 15.1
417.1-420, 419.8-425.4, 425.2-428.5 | 0.020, 15.6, 15.2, 15.4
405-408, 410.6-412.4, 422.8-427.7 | -0.283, 14.5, 15.2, 14.7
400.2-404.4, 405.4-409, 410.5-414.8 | 0.205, 15.5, 16.5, 15.9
